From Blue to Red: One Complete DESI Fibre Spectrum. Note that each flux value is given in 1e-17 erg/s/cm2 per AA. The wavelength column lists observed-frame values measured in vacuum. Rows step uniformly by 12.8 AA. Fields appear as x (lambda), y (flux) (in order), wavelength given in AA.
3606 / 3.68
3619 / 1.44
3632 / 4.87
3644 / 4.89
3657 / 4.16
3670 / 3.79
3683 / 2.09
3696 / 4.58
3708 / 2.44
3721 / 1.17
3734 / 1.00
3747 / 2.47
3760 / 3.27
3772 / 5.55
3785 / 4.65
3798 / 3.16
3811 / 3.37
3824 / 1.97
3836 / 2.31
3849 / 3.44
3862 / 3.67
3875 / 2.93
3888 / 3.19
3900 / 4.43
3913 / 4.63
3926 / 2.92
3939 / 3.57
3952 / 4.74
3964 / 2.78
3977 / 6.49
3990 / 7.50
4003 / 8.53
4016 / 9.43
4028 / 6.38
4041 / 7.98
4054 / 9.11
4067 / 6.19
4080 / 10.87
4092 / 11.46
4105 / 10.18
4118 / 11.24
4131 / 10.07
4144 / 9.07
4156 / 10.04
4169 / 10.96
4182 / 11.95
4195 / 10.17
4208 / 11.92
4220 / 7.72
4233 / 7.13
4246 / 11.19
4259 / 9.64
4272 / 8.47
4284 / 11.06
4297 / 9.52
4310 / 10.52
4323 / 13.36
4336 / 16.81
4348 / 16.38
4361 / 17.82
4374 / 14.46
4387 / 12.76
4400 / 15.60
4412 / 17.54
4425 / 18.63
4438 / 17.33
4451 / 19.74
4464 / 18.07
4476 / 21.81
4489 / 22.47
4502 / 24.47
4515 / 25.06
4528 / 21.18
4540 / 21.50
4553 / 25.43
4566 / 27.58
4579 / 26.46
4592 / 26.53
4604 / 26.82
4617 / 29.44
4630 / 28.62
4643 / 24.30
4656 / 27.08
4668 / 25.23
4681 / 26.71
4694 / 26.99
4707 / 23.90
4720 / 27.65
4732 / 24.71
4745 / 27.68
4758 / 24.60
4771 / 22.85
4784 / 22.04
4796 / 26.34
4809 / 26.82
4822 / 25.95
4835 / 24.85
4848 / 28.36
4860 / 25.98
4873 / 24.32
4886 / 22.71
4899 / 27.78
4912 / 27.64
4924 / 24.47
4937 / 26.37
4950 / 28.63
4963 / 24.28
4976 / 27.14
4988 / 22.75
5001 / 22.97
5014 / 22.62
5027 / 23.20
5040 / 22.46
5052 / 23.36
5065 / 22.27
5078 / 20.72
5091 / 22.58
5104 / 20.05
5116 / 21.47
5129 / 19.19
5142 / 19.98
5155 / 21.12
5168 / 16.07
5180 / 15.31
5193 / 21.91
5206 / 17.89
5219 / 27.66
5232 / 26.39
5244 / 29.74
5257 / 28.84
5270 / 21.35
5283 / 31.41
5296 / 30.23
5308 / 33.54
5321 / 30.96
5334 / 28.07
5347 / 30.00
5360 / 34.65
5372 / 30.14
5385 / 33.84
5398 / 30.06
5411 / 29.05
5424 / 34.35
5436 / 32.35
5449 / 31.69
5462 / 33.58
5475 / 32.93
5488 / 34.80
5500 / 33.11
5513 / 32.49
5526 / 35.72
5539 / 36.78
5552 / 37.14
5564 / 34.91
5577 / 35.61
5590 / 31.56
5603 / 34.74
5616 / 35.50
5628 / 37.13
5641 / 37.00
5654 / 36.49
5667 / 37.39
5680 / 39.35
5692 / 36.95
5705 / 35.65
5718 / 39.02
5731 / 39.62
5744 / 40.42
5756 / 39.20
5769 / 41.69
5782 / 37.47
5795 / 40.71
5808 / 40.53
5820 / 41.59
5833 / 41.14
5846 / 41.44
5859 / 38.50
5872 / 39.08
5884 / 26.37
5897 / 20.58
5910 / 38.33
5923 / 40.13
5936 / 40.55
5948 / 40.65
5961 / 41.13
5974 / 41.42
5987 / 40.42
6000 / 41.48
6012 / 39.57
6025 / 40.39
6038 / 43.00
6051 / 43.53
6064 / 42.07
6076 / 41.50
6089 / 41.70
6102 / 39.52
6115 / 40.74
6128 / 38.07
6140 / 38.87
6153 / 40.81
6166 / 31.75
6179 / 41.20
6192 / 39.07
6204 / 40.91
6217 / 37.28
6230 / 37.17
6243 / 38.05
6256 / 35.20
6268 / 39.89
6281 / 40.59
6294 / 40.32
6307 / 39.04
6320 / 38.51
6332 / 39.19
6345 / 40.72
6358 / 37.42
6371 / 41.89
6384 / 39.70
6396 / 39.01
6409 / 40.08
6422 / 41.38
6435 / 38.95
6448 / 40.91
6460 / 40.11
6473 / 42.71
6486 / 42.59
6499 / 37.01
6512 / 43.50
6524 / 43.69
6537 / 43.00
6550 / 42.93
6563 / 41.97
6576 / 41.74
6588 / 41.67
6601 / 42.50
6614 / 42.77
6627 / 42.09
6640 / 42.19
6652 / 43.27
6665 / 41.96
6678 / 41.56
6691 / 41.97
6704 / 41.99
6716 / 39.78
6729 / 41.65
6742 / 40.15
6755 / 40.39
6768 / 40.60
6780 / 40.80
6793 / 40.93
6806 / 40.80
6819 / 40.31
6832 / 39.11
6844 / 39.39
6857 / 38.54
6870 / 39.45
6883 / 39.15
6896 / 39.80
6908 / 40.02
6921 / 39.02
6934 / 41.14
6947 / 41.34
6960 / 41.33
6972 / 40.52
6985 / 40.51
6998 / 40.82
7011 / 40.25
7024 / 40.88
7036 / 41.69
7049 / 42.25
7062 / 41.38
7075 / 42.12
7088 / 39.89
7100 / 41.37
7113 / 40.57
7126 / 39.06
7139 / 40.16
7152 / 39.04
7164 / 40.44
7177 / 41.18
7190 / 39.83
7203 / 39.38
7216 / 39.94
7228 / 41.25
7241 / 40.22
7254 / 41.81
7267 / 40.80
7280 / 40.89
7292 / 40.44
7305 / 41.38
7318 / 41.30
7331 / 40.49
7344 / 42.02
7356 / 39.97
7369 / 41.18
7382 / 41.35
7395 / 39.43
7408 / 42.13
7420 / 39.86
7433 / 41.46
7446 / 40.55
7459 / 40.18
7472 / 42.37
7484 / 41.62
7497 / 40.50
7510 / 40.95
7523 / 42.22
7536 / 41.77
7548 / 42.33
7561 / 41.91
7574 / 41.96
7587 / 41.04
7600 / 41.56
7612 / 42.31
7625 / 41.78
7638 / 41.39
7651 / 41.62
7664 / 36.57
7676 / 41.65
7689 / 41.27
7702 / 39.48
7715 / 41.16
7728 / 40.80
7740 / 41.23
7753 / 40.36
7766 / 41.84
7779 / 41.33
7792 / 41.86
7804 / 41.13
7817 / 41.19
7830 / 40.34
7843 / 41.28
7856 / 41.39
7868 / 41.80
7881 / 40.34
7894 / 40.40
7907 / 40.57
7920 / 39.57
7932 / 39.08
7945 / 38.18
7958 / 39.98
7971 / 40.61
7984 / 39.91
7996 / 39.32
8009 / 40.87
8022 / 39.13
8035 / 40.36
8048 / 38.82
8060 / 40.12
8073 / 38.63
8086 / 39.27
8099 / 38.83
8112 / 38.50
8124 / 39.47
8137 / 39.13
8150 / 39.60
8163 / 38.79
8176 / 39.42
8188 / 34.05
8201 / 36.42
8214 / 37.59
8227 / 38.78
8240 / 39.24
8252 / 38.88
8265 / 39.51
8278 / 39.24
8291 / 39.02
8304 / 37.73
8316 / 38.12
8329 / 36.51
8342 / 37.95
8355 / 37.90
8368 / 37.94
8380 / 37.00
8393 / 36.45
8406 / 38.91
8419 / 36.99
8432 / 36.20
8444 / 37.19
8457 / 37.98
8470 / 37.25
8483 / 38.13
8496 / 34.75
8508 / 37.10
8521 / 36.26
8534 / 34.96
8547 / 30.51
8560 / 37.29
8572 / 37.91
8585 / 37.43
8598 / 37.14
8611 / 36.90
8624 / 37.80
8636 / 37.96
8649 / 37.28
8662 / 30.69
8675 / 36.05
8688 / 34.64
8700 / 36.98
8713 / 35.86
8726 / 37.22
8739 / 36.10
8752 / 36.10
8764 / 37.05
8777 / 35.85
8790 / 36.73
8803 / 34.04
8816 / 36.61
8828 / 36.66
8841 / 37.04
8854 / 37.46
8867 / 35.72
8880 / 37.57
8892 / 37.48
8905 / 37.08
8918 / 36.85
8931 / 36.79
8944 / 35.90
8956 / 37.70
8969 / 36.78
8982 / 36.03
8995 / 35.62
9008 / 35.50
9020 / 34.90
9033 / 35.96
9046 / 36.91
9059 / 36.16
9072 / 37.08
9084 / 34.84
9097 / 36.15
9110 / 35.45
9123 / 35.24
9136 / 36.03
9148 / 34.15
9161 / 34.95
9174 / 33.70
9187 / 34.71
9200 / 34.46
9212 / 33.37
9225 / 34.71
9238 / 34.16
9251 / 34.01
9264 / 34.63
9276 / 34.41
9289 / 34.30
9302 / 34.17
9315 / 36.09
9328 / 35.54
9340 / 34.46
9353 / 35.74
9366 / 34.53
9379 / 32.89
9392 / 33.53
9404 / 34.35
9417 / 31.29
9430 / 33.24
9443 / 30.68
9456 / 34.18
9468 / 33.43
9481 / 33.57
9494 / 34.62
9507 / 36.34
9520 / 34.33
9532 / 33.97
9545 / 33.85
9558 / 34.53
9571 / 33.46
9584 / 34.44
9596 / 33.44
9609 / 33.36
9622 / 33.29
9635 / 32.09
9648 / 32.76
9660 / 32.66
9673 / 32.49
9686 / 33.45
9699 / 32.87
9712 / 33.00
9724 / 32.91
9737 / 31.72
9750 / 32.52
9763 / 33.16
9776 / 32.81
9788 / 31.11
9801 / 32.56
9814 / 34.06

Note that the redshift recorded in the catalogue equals 0.000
